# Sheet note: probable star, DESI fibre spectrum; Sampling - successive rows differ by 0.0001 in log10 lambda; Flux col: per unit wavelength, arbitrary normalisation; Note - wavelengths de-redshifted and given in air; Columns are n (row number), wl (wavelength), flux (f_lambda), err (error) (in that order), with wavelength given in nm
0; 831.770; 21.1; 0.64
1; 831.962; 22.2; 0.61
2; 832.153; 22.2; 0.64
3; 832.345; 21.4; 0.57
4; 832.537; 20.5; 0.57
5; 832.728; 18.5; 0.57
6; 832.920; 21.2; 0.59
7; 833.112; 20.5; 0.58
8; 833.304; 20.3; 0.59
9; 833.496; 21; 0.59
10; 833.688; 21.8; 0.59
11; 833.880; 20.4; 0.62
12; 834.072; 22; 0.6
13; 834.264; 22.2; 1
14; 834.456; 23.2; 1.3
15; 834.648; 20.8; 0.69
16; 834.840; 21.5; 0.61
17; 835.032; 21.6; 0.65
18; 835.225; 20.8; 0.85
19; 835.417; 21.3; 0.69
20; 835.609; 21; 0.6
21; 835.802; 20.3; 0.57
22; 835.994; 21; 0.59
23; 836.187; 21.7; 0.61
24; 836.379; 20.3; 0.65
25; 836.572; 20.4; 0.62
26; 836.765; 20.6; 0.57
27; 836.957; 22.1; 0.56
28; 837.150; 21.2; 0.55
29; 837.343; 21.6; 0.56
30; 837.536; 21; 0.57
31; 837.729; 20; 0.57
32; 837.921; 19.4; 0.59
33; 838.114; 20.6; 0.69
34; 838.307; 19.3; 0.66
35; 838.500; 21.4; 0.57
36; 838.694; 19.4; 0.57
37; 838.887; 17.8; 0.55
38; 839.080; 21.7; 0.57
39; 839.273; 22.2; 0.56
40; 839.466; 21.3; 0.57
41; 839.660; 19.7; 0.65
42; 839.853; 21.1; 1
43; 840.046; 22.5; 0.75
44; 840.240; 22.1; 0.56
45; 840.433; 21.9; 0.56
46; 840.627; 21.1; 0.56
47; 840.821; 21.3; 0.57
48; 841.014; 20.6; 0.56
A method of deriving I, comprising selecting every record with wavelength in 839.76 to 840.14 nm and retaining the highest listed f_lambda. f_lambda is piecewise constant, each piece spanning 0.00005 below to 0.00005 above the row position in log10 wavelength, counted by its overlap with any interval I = 22.5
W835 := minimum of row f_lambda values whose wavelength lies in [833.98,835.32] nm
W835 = 20.8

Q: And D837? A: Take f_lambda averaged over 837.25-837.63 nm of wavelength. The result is 21.3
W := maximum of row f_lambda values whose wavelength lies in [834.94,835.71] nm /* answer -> 21.6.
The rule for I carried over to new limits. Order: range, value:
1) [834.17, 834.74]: 23.2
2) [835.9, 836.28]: 21.7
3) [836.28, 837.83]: 22.1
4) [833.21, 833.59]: 21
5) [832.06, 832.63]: 22.2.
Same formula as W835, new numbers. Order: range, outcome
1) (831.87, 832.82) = 18.5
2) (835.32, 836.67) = 20.3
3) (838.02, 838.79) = 19.3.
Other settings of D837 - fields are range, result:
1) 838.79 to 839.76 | 20.6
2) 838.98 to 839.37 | 21.9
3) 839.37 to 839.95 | 20.7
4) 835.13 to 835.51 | 21.1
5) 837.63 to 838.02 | 19.8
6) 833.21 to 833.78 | 21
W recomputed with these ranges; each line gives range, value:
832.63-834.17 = 22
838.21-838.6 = 21.4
